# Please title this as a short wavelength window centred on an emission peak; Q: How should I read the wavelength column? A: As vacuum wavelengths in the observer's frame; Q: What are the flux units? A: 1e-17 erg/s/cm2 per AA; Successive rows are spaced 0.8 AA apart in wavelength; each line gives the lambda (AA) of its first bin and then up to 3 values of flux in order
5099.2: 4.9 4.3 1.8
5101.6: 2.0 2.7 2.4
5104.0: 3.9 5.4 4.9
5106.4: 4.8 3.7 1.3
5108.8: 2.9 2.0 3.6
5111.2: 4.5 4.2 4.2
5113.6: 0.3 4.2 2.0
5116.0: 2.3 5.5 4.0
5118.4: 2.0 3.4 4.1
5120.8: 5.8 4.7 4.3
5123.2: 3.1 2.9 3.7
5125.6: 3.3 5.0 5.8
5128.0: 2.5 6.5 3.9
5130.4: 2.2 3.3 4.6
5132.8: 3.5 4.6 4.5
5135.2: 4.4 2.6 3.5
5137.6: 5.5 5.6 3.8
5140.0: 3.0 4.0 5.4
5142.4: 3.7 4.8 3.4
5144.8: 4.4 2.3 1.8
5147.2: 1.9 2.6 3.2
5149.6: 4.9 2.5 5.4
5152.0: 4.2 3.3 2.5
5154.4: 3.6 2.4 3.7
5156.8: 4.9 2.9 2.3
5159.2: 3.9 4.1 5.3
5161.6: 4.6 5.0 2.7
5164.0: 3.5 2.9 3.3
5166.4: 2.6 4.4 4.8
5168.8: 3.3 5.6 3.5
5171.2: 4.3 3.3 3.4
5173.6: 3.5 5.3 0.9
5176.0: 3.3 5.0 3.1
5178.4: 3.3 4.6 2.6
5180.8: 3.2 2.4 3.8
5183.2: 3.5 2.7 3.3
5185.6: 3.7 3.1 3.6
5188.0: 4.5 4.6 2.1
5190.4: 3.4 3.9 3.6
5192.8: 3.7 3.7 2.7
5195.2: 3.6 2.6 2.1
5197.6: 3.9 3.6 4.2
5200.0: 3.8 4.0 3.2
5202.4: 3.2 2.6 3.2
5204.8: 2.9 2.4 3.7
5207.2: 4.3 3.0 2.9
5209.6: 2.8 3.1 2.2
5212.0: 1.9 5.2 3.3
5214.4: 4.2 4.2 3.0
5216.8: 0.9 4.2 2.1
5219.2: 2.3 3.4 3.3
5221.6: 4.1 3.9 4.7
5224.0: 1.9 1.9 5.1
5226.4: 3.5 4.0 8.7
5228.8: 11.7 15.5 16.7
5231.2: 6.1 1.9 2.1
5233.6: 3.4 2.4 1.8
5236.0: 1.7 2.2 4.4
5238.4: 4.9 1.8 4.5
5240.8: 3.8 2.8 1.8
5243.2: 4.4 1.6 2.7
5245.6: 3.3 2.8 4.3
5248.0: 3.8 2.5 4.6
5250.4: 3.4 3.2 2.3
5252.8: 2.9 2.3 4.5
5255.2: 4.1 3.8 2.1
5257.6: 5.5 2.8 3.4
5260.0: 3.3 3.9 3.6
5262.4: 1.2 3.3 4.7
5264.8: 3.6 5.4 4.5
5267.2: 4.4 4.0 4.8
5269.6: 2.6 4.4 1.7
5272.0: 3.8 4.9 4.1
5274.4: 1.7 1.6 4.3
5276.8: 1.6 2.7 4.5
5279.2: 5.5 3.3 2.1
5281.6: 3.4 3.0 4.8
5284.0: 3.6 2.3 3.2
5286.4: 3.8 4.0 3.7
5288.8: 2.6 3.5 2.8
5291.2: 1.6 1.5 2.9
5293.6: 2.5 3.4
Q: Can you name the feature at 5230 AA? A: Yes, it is Hbeta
